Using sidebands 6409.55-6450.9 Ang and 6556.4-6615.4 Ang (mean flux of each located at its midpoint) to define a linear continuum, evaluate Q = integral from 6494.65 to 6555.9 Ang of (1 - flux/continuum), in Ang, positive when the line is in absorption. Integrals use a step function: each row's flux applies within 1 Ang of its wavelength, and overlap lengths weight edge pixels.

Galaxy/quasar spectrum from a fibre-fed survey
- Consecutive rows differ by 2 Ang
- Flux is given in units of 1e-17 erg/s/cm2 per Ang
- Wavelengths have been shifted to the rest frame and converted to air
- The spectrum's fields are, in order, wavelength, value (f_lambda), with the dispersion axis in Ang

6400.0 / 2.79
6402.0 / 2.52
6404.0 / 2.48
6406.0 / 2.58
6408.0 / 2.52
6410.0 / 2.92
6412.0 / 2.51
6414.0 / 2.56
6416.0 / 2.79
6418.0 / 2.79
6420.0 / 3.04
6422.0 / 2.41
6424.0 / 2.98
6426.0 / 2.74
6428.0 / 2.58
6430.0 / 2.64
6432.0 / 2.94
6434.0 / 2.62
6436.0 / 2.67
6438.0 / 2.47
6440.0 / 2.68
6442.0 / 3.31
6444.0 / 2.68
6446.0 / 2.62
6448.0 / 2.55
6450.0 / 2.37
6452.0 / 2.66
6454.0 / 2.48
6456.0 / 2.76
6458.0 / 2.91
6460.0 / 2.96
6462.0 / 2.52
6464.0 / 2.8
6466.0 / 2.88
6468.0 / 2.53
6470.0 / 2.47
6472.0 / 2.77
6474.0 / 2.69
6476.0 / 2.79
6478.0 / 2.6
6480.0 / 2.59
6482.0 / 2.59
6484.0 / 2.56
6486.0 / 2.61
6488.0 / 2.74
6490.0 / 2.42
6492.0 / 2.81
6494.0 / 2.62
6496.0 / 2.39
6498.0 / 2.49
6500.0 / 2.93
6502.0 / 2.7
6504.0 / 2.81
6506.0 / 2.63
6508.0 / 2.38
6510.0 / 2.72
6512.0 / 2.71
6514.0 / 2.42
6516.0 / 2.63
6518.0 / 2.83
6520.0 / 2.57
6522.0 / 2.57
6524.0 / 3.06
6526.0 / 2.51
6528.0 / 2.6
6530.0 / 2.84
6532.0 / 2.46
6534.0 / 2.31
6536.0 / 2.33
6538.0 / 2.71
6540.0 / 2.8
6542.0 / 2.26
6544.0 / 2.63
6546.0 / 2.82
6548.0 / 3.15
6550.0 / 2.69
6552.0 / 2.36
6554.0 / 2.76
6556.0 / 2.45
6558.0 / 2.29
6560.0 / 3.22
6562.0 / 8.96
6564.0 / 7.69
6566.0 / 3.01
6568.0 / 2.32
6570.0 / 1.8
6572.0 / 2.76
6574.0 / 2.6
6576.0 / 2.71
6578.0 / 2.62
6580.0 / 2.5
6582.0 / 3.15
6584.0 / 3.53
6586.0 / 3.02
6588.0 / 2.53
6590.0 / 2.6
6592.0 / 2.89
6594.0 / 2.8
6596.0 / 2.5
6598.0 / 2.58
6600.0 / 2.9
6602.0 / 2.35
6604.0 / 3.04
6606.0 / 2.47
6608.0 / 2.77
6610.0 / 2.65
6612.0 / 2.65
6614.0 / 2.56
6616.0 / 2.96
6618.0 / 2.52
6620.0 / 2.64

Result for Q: 6.3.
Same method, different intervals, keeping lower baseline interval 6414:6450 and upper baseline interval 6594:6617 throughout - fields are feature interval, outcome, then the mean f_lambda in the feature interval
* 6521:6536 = 0.5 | 2.6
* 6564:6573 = -1.2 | 3.05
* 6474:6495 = 0.6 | 2.64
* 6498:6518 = 0.3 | 2.66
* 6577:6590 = -0.9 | 2.87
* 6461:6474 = 0.2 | 2.66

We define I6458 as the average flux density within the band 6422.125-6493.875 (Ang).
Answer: 2.68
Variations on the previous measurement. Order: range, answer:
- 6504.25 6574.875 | 2.94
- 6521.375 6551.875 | 2.64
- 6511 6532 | 2.66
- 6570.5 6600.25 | 2.76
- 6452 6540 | 2.65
